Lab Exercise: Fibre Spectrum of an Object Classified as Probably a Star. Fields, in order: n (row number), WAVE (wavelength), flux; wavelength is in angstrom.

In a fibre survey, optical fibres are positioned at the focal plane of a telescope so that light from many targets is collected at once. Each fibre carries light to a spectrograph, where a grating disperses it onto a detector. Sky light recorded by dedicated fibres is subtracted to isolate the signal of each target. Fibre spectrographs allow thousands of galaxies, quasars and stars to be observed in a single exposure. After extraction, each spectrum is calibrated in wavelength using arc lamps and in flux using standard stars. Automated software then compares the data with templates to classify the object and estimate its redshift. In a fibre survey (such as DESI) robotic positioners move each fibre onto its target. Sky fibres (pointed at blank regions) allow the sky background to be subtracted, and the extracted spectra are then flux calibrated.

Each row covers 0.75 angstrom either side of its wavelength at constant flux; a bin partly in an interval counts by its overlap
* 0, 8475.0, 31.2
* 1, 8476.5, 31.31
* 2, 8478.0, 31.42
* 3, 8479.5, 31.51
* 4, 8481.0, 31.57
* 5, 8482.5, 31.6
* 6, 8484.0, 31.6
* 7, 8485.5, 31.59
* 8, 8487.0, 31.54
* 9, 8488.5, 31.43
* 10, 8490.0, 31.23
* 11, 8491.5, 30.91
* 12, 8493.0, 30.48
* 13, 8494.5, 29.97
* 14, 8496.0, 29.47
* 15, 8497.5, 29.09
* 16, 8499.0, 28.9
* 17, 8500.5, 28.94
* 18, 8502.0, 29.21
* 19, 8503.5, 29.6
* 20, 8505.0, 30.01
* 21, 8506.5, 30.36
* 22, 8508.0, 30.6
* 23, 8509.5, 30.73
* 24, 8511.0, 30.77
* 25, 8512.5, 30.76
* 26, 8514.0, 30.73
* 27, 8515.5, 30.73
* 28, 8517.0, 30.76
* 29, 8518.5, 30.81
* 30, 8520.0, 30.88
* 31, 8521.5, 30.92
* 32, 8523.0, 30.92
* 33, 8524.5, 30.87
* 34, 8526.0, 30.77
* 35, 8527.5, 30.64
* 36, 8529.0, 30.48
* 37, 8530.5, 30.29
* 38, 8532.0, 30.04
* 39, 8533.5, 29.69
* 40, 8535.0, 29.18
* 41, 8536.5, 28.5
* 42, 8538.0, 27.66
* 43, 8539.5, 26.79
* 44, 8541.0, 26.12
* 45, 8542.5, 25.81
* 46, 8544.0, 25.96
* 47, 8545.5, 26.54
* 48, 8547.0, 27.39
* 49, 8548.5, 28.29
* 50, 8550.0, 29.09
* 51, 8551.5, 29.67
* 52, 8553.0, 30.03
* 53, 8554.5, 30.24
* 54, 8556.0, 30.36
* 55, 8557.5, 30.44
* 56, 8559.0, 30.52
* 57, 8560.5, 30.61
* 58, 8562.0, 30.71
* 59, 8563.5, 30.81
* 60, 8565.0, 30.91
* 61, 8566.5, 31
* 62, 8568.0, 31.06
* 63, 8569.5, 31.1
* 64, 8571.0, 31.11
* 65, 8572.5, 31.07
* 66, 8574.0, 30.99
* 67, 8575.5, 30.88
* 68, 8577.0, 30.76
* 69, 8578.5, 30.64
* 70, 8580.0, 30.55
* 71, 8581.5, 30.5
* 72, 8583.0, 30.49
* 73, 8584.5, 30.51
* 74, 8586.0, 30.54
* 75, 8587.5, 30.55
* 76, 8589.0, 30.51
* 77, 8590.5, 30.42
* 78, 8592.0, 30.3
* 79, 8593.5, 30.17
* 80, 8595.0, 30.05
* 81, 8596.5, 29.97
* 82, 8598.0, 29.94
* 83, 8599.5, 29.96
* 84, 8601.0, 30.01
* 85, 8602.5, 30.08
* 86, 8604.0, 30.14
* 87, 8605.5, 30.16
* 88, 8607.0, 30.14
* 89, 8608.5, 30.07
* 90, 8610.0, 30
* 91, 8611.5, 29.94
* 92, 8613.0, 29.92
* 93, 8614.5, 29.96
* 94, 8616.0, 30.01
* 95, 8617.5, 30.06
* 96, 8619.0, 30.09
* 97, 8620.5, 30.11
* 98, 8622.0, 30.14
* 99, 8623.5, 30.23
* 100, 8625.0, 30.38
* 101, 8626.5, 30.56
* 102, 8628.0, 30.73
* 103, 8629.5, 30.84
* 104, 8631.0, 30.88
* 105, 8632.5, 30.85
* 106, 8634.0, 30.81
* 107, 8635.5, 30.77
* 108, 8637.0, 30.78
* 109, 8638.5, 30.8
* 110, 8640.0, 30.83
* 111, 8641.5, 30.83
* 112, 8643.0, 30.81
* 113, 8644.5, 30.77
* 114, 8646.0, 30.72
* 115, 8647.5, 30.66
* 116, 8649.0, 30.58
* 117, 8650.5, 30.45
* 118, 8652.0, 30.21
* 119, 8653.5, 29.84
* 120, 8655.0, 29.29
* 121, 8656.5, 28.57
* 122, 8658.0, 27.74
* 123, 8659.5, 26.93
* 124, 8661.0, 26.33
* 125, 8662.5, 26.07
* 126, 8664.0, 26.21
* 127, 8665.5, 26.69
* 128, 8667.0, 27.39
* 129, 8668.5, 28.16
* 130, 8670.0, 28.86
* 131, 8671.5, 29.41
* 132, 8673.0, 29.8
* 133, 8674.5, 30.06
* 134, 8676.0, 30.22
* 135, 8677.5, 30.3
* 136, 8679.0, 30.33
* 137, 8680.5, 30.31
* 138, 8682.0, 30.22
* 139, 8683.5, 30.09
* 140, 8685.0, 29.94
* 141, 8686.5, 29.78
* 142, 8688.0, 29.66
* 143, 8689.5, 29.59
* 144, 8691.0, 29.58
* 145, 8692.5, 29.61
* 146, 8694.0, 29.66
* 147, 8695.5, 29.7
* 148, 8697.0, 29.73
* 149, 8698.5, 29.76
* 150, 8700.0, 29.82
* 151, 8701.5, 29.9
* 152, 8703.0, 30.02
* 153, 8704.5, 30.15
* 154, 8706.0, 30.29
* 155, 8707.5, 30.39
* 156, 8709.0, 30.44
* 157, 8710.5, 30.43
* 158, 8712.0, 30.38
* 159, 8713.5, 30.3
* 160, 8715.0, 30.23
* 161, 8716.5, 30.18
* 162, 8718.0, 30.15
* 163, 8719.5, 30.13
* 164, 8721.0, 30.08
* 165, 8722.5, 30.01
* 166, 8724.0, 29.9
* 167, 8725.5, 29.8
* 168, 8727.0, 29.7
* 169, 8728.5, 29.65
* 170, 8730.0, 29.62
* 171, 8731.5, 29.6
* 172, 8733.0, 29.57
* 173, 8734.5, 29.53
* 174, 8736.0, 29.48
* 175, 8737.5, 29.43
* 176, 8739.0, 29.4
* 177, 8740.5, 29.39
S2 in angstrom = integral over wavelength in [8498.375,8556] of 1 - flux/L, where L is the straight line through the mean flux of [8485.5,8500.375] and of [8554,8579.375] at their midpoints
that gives 2.0 angstrom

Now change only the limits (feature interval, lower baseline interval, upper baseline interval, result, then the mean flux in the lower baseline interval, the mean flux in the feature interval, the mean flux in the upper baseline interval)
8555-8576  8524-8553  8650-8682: -1.6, 28.6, 30.8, 28.7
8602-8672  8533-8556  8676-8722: -1.0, 28.1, 29.7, 30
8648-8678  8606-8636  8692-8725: 1.5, 30.3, 28.7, 30.1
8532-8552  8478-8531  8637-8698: 1.7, 30.6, 27.8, 29.4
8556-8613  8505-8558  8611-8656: -0.9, 29.5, 30.5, 30.4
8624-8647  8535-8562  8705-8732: -1.1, 28.6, 30.8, 30.1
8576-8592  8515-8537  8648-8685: -0.4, 30.4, 30.5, 29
